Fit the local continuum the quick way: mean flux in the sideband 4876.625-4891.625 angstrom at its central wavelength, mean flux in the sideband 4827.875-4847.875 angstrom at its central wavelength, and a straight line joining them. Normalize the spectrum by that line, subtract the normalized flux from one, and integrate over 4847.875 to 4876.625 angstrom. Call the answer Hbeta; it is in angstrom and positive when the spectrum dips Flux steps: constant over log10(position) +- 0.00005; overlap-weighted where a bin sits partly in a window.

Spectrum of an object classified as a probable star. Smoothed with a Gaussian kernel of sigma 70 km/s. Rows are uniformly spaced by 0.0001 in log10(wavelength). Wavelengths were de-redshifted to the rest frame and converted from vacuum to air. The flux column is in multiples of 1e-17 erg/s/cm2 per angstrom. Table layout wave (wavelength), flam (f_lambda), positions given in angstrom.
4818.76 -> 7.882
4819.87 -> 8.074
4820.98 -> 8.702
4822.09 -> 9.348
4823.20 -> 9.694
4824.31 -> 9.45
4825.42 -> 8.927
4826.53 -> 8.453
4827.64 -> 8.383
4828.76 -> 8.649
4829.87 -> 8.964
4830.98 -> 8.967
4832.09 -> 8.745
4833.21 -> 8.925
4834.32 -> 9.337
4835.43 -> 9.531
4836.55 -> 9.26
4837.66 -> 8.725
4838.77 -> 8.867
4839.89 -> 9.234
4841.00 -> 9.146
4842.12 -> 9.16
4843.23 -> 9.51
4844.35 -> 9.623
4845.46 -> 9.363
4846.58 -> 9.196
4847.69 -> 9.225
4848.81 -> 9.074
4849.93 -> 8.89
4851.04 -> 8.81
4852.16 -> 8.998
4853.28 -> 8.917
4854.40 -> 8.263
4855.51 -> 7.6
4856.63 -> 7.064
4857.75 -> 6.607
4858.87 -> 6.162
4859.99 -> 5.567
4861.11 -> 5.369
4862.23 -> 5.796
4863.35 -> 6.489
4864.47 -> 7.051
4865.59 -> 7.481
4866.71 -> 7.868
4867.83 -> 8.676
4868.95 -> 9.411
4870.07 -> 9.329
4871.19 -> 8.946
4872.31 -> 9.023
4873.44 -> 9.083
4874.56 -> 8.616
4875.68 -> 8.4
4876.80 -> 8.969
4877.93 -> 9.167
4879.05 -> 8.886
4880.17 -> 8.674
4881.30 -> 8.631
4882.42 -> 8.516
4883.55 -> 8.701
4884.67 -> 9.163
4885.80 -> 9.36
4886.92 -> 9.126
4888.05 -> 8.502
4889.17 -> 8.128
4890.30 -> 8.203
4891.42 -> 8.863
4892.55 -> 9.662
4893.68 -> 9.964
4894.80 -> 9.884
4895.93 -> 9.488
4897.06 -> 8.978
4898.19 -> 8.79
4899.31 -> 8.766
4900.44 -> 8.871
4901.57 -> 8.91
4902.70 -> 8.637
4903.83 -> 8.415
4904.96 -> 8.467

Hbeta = 3.2 angstrom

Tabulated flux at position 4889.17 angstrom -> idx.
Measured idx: 8.128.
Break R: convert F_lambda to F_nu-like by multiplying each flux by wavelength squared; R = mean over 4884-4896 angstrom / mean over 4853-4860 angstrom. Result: 1.3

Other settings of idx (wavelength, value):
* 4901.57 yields 8.91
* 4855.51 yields 7.6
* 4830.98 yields 8.967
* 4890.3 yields 8.203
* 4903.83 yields 8.415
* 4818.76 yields 7.882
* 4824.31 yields 9.45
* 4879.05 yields 8.886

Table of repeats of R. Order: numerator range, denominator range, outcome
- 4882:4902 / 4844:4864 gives 1.17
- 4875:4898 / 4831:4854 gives 1.00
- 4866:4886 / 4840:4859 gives 1.03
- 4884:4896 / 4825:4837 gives 1.05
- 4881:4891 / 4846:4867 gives 1.16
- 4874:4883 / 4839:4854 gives 0.97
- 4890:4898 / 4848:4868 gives 1.26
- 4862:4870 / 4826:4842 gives 0.88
